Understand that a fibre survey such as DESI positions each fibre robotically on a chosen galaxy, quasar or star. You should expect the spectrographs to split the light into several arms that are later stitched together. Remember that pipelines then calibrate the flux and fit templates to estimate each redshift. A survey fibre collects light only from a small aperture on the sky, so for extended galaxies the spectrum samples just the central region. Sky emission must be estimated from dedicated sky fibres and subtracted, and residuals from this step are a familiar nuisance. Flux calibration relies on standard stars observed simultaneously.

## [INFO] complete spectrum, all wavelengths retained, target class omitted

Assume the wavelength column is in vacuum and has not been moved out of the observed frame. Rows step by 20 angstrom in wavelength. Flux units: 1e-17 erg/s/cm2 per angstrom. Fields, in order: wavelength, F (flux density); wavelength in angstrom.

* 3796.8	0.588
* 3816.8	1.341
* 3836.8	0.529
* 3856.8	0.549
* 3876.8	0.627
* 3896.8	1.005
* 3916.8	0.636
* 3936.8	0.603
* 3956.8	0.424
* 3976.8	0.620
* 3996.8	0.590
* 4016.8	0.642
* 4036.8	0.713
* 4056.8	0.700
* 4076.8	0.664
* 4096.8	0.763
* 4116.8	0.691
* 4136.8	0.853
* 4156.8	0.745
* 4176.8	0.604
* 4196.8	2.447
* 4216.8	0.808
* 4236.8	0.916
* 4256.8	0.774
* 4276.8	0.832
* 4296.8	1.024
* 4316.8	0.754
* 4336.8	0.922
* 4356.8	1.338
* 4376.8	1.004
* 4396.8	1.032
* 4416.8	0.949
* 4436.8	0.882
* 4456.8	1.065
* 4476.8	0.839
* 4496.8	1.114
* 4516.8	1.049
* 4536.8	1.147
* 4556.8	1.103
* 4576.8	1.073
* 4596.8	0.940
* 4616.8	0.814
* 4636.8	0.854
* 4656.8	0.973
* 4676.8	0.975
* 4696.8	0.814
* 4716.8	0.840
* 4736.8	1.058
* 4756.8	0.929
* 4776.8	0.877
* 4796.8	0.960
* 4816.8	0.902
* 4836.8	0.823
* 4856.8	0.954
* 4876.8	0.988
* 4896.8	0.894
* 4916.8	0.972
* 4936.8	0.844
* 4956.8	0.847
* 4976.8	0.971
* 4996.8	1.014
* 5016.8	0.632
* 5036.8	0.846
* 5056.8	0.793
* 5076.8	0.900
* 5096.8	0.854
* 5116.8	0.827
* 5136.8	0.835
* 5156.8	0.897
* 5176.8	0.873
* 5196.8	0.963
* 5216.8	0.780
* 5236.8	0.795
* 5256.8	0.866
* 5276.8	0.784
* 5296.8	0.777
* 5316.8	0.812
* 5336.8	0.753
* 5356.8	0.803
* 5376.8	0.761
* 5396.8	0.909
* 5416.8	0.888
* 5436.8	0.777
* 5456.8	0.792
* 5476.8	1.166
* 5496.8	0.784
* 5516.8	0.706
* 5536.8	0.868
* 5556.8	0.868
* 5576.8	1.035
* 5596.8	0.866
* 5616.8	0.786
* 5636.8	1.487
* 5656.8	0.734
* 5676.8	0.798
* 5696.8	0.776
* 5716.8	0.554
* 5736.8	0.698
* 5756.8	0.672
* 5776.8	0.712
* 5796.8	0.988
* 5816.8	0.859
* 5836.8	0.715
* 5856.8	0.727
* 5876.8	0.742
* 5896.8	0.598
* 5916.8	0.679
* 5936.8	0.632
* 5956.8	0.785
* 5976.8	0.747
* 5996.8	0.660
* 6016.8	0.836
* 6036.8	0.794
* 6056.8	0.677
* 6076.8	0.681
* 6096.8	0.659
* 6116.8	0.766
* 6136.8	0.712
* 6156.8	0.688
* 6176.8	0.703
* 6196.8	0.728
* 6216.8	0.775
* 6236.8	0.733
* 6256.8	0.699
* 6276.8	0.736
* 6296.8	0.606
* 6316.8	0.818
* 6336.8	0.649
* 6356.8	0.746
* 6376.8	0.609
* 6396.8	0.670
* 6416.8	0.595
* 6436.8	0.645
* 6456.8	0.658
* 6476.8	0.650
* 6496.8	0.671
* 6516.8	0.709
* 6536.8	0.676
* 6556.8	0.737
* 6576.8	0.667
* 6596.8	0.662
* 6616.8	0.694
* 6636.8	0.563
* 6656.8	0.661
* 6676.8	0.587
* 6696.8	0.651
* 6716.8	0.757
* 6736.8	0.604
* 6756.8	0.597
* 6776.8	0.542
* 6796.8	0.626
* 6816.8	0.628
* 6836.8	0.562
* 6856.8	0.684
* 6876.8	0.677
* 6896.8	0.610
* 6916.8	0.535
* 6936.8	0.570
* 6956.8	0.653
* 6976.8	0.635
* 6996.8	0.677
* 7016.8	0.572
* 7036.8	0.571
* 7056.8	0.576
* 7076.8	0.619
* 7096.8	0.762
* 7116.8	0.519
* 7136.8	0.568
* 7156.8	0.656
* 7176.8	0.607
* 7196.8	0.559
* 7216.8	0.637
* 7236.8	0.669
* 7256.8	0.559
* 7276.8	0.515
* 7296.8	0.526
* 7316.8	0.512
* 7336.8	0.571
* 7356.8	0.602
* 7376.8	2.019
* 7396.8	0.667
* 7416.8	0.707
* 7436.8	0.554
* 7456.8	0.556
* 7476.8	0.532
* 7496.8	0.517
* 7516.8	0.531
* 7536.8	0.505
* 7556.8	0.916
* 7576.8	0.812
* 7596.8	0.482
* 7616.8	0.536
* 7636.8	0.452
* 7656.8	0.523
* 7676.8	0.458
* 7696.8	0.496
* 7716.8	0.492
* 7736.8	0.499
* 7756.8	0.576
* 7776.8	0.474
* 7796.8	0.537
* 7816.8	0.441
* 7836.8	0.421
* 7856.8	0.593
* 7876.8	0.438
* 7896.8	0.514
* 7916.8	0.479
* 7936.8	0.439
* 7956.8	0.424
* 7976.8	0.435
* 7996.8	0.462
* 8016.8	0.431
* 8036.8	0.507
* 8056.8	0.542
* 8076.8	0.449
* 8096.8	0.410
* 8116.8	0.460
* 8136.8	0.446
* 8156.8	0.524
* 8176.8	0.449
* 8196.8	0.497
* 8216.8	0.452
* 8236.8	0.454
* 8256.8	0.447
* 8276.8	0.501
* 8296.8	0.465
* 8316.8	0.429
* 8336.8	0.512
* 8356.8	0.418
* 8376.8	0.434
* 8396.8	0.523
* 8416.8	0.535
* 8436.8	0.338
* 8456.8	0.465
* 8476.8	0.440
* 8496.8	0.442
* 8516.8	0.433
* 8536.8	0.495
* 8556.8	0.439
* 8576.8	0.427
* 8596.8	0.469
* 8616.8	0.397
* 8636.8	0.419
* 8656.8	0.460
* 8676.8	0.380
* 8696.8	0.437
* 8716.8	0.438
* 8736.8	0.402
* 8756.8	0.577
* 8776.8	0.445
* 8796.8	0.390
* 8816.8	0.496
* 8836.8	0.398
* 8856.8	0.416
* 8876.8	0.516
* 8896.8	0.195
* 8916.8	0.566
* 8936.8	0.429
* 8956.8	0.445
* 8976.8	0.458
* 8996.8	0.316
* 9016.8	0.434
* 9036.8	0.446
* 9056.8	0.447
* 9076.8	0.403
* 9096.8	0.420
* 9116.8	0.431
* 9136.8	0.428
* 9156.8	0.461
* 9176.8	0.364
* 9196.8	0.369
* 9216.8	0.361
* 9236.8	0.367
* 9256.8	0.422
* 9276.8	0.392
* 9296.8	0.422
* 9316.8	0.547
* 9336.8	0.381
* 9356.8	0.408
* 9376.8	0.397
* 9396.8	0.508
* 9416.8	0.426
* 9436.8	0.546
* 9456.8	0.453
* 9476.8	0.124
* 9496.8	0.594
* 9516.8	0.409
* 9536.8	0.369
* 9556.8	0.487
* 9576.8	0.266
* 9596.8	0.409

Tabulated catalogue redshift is 0.125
